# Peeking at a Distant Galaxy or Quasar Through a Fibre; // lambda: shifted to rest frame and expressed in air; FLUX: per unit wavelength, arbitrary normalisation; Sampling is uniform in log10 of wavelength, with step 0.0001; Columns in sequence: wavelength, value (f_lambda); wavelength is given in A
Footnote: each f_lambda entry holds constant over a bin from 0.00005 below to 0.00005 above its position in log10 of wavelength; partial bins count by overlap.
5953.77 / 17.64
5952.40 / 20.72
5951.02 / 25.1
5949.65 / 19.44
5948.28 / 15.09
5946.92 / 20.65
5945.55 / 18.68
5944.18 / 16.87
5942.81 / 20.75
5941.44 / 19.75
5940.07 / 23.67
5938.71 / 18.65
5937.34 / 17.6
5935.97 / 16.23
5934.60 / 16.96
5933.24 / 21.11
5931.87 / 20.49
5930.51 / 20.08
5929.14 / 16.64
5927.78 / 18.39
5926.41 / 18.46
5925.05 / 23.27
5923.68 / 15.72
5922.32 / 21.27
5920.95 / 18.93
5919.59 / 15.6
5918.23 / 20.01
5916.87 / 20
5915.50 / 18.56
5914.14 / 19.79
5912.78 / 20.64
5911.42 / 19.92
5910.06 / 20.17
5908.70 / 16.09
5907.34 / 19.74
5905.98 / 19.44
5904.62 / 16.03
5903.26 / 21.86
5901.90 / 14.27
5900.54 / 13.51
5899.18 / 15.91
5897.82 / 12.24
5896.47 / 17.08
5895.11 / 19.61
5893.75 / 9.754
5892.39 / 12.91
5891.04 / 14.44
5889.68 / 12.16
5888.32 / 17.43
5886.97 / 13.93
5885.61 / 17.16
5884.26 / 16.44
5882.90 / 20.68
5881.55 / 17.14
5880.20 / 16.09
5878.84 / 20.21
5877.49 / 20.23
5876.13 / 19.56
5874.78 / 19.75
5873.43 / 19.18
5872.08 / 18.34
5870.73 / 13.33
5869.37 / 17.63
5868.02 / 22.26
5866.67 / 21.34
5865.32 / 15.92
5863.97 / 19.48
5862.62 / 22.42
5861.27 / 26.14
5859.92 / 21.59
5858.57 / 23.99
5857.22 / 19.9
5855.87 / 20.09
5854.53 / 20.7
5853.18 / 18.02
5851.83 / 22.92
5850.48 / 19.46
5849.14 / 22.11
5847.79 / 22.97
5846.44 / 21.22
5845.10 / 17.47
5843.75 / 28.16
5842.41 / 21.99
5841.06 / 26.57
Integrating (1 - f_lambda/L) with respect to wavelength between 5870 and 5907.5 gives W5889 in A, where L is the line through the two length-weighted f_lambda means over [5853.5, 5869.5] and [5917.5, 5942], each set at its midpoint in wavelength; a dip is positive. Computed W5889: 6.6 A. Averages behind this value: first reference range 21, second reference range 19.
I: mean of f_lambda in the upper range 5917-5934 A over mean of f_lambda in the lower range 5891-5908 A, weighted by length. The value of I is 1.20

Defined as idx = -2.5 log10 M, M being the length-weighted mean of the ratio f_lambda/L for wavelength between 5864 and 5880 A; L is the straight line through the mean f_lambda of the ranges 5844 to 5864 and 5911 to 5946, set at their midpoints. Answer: 0.11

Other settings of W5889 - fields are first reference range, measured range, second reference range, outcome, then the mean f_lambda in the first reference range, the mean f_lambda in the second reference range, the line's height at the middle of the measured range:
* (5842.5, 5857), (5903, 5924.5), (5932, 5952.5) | 1.1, 21.3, 19.4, 20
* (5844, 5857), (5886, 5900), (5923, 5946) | 3.7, 20.8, 19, 19.9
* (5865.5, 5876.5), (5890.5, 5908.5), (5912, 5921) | 2.9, 18.8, 19.1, 19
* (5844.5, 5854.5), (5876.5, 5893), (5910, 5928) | 2.8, 20.6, 19.3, 20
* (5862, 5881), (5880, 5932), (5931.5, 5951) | 4.4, 19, 19.2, 19.1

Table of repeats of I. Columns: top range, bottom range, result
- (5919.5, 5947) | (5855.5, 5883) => 0.97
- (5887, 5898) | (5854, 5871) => 0.71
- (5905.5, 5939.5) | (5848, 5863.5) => 0.88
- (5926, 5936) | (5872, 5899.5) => 1.12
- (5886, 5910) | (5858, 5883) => 0.80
